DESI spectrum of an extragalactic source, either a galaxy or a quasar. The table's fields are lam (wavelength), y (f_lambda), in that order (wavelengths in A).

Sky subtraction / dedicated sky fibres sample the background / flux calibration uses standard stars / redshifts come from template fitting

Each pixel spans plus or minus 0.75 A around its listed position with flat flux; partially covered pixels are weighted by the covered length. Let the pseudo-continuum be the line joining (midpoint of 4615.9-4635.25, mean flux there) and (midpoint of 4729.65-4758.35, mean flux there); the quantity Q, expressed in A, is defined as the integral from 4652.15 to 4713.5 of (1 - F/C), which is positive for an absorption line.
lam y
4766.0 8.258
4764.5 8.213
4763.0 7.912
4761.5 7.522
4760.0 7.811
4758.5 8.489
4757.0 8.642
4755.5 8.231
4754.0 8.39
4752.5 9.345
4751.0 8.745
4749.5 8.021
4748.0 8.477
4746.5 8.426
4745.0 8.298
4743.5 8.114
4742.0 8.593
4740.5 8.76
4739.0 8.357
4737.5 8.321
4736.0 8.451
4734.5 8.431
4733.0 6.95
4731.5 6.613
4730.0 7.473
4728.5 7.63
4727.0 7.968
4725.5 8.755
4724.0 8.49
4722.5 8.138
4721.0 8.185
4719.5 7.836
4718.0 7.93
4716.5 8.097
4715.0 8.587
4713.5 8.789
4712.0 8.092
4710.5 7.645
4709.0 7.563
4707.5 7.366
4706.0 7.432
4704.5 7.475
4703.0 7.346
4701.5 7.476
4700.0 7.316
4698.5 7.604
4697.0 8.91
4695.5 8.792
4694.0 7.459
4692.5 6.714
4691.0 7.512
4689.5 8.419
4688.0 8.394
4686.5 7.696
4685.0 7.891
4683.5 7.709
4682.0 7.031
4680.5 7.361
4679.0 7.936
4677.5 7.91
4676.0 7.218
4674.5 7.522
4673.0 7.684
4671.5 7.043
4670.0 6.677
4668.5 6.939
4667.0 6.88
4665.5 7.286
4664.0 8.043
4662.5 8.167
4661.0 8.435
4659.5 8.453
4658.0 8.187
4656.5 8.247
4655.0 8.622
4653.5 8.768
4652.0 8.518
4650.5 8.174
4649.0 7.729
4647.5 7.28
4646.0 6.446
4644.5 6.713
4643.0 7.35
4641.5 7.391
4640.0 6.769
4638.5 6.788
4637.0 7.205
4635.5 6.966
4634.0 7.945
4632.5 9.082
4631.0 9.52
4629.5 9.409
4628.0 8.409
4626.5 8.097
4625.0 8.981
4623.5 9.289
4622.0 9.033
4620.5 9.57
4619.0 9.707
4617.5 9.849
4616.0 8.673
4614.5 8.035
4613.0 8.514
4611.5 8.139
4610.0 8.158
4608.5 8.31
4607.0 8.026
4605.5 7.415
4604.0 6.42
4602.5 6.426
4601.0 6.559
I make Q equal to 6.3 A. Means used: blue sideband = 9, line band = 7.75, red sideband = 8.26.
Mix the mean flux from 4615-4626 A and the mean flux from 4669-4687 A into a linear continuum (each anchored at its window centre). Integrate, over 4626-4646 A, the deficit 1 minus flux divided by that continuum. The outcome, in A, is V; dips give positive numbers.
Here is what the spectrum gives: 2.31 A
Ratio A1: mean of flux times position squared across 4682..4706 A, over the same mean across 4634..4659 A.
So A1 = 1.04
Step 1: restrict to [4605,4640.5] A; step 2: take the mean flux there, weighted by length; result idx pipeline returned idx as 8.43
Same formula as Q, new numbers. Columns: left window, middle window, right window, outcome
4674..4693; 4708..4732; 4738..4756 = 0.39 A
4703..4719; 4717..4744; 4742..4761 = 0.25 A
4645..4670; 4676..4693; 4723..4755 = 0.60 A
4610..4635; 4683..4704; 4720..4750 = 1.48 A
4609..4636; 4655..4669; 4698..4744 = 0.86 A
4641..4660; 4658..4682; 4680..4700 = 0.74 A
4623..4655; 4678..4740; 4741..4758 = 3.20 A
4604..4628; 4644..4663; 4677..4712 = 0.37 A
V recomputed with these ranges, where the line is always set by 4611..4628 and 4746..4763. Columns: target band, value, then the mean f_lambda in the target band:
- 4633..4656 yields 3.3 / 7.54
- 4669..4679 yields 1.5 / 7.38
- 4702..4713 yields 1.2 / 7.59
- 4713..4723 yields 0.3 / 8.21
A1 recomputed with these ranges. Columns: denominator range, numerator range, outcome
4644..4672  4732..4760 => 1.12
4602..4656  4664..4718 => 0.97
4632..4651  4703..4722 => 1.11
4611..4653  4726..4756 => 1.05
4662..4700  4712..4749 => 1.09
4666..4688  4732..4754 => 1.16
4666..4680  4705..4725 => 1.12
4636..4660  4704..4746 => 1.08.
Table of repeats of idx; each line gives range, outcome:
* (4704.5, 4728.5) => 8.03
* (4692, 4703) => 7.75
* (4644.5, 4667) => 7.94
